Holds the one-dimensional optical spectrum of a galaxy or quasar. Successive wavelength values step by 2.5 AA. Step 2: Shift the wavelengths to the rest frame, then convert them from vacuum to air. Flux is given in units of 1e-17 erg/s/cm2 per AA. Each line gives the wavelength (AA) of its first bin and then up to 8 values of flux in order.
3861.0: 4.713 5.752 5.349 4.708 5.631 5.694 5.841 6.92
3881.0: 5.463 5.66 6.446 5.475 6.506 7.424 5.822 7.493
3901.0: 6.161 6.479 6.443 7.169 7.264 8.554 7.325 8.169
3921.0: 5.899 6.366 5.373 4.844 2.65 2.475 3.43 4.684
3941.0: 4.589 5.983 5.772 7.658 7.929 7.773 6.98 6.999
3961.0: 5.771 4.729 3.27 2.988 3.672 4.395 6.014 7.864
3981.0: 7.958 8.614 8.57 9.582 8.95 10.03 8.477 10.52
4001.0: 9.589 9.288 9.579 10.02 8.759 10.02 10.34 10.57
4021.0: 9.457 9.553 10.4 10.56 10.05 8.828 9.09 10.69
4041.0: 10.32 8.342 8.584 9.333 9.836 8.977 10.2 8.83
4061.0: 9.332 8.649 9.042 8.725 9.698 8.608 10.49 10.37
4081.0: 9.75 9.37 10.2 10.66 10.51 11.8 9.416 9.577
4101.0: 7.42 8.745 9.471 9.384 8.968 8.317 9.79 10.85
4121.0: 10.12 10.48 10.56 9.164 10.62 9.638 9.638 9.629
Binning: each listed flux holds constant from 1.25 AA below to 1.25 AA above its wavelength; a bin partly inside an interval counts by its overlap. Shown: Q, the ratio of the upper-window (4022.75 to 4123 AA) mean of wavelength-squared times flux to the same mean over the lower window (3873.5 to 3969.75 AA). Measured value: 1.73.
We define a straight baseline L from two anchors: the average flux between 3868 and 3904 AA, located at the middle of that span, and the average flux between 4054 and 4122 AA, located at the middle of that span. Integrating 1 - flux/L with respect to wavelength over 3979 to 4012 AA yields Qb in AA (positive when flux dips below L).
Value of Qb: -5.0 AA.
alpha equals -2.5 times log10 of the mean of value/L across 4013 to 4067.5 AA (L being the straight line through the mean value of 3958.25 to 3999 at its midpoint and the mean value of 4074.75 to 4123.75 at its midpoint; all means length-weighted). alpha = -0.15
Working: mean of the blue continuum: 6.9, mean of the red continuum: 9.77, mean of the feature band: 9.58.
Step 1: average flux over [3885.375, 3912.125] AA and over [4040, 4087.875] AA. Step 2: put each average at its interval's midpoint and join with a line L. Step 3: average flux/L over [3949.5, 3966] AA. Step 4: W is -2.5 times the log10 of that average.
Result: 0.18 mag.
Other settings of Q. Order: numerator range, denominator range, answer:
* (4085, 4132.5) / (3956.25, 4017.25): 1.34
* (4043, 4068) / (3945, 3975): 1.69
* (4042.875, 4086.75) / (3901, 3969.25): 1.70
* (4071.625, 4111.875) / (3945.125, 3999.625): 1.46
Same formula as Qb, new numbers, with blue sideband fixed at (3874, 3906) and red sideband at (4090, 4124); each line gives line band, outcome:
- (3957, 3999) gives 4.28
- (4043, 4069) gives -0.83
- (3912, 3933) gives 2.29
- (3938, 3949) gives 2.23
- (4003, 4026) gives -4.45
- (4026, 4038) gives -1.87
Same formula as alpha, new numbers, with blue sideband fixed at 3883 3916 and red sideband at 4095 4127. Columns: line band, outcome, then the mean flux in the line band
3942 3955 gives 0.06 mag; 6.98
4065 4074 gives -0.02 mag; 9.05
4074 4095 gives -0.13 mag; 10.3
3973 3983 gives 0.13 mag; 6.87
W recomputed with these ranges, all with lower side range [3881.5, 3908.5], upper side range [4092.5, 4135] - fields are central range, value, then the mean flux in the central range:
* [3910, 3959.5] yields 0.16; 6.02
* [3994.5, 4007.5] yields -0.19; 9.51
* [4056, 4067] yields -0.03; 9.1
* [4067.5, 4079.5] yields -0.06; 9.58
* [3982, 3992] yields -0.15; 8.9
